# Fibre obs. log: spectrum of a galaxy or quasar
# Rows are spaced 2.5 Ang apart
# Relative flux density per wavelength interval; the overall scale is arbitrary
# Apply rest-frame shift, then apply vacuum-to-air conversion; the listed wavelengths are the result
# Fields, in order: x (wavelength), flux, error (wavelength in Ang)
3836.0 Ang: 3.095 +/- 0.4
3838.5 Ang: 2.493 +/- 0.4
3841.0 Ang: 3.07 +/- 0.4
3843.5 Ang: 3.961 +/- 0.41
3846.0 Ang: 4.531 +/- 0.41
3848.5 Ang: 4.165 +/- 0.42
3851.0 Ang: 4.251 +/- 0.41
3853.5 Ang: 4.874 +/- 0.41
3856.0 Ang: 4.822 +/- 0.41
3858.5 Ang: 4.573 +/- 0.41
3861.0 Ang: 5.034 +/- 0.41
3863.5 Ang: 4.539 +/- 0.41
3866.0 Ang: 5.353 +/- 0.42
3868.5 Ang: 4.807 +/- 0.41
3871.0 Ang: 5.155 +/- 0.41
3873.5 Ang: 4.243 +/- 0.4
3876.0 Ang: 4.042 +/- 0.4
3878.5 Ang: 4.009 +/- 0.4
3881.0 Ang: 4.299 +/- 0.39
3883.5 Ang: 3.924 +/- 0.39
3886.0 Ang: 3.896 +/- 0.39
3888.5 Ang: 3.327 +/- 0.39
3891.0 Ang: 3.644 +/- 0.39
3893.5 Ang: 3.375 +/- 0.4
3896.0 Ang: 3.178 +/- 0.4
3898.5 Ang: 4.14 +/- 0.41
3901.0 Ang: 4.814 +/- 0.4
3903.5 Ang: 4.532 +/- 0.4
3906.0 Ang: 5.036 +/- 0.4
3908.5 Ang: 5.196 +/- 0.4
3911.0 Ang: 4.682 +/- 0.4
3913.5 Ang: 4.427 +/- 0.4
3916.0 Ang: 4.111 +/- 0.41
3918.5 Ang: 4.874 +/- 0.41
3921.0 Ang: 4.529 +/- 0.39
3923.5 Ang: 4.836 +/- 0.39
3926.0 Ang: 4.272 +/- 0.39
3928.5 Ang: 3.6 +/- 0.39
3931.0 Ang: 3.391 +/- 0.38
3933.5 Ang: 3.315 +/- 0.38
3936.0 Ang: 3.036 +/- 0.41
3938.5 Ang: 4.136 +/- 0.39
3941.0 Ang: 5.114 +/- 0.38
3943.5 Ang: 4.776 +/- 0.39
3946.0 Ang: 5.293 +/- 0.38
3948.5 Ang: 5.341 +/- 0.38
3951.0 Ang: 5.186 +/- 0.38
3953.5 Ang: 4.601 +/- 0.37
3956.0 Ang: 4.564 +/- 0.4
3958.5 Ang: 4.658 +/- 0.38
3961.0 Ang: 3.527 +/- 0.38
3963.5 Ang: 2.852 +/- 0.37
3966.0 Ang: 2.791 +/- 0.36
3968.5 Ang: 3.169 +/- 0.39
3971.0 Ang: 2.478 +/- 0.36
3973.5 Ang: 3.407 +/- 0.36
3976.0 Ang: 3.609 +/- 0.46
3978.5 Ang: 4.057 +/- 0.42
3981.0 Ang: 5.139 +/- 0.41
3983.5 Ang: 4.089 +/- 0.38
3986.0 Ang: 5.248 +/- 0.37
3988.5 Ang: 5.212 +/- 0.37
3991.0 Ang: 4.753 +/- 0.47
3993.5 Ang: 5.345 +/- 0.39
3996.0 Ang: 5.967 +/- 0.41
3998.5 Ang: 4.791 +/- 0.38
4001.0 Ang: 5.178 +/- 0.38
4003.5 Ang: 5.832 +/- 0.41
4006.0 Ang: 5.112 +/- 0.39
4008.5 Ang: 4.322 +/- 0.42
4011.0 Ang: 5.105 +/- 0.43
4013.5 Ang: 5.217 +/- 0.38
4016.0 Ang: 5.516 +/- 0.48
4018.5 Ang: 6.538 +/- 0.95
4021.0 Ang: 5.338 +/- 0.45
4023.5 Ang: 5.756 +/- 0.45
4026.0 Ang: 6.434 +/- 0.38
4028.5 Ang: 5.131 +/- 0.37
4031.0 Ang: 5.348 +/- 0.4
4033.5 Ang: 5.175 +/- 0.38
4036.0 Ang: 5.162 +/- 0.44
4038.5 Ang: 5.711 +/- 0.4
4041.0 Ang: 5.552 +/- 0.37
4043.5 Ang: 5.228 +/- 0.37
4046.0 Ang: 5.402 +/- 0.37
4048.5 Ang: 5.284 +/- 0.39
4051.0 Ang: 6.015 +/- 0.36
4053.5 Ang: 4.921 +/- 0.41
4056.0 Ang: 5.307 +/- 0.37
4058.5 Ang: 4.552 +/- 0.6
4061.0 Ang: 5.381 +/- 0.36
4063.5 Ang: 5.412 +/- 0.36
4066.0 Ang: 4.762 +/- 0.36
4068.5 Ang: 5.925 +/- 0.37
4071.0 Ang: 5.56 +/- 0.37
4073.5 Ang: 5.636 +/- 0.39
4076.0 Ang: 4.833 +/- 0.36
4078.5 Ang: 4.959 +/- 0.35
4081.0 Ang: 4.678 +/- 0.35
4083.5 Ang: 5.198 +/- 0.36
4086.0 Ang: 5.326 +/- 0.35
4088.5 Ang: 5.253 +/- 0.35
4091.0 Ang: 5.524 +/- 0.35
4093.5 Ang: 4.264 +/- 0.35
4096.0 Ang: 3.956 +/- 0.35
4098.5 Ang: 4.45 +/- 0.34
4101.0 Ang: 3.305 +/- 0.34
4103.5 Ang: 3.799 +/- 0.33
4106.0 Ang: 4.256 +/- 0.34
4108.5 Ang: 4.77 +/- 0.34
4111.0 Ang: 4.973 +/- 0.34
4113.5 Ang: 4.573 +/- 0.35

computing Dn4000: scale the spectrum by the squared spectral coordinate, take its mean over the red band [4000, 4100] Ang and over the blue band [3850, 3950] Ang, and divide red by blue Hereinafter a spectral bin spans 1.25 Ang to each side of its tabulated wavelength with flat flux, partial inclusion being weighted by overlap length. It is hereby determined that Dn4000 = 1.3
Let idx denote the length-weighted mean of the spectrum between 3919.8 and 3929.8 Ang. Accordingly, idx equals 4.3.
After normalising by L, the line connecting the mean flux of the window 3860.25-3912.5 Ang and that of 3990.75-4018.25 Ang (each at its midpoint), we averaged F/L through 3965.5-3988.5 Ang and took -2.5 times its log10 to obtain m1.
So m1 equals 0.286 mag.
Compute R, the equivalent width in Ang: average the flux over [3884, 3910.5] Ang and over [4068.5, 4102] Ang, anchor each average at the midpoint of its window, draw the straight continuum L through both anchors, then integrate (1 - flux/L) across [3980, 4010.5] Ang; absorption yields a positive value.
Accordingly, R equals -3.75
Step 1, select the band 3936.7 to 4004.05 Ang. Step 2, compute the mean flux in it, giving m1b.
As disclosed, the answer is 4.46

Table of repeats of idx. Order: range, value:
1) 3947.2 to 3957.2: 4.93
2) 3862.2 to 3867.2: 4.94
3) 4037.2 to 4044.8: 5.49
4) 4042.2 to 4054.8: 5.37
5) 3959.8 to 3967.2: 3.06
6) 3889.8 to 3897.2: 3.4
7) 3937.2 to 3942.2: 4.6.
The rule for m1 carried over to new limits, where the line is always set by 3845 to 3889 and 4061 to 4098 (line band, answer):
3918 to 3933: 0.11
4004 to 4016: -0.04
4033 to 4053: -0.09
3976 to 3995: 0.01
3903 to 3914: -0.05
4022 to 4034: -0.14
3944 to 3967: 0.09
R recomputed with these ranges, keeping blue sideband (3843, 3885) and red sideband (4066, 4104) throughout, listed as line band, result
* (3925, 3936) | 2.51 Ang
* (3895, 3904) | 0.80 Ang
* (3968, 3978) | 3.10 Ang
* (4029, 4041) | -1.44 Ang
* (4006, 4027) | -3.26 Ang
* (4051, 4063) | -0.87 Ang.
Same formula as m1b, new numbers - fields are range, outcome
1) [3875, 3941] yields 4.12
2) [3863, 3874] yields 4.88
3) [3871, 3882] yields 4.26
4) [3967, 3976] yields 3.09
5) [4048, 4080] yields 5.27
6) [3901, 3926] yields 4.68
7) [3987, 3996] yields 5.23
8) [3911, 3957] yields 4.42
